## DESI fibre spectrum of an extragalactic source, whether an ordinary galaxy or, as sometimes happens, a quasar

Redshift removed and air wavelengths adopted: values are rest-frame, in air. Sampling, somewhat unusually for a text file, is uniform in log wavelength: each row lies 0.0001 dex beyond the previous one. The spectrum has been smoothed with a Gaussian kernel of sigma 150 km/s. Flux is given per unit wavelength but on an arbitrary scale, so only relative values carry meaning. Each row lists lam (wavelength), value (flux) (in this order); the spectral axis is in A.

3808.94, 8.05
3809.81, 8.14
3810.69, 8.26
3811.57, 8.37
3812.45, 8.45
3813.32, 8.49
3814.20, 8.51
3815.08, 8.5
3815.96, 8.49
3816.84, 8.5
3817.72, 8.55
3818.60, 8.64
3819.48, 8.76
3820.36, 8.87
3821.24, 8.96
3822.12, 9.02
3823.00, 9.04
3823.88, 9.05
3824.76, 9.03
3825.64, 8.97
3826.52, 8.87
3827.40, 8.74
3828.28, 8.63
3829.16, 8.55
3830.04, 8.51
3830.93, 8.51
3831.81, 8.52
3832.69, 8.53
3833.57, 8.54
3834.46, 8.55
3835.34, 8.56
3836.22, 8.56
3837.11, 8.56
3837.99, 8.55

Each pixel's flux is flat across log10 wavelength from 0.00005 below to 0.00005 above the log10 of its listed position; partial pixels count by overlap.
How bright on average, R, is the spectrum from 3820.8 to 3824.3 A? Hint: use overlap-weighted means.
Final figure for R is 9.02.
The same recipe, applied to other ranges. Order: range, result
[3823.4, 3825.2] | 9.05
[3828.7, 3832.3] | 8.52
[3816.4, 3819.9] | 8.6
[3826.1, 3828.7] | 8.76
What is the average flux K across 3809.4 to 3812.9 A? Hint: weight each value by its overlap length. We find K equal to 8.31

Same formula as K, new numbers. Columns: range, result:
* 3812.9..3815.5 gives 8.49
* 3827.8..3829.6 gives 8.61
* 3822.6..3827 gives 9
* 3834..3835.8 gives 8.55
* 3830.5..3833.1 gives 8.54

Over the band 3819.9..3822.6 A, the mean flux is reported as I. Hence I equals 8.95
